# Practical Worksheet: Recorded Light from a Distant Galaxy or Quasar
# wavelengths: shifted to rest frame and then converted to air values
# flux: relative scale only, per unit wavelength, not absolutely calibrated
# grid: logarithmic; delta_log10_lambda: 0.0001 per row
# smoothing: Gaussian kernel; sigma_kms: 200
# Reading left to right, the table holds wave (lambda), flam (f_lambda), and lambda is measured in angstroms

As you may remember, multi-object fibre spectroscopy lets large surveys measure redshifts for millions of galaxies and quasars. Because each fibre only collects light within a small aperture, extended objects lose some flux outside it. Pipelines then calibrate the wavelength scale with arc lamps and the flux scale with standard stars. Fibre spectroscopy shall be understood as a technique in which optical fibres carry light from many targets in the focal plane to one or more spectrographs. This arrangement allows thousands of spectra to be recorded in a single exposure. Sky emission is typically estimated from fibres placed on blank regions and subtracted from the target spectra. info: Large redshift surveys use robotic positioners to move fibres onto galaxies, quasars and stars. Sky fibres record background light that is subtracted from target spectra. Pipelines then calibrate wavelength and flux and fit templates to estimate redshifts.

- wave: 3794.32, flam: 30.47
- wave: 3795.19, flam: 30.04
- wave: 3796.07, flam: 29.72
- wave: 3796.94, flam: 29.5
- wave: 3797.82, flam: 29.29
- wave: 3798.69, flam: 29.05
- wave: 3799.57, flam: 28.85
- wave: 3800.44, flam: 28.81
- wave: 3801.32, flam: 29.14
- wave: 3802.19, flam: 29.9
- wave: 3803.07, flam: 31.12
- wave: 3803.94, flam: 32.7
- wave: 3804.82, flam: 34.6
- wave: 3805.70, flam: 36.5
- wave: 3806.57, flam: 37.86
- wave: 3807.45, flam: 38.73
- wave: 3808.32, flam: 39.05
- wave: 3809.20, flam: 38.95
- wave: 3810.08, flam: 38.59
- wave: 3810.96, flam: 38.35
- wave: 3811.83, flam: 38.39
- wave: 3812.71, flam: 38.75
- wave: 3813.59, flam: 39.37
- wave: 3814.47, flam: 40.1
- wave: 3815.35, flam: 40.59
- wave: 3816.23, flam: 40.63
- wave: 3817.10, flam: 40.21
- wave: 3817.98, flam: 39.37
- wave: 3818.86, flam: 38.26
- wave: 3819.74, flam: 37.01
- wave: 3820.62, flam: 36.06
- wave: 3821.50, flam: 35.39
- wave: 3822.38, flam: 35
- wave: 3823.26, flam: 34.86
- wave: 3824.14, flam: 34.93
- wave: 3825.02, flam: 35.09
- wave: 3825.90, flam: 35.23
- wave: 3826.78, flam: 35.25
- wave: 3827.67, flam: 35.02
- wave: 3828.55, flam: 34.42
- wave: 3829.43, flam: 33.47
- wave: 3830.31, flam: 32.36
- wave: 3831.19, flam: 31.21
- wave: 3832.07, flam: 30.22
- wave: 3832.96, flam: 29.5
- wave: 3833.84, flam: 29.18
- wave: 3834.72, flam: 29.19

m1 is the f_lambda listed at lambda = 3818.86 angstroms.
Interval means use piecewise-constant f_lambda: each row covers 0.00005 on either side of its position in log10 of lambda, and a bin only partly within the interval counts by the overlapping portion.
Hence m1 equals 38.26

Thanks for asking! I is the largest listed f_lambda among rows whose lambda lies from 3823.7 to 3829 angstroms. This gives 35.25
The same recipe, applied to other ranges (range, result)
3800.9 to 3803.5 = 31.12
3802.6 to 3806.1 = 36.5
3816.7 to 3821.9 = 40.21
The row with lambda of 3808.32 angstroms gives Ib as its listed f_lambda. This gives 39.05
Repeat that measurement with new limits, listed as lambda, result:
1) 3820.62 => 36.06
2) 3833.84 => 29.18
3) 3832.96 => 29.5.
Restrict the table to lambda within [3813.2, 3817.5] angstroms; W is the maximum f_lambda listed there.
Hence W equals 40.63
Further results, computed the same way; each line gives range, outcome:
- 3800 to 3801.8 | 29.14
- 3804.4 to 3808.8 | 39.05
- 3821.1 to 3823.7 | 35.39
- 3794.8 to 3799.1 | 30.04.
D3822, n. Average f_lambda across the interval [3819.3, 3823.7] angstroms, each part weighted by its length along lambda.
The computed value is 35.7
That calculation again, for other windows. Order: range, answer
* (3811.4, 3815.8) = 39.4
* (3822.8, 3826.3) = 35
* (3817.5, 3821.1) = 37.6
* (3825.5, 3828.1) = 35.1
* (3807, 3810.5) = 38.8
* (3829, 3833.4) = 31.3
